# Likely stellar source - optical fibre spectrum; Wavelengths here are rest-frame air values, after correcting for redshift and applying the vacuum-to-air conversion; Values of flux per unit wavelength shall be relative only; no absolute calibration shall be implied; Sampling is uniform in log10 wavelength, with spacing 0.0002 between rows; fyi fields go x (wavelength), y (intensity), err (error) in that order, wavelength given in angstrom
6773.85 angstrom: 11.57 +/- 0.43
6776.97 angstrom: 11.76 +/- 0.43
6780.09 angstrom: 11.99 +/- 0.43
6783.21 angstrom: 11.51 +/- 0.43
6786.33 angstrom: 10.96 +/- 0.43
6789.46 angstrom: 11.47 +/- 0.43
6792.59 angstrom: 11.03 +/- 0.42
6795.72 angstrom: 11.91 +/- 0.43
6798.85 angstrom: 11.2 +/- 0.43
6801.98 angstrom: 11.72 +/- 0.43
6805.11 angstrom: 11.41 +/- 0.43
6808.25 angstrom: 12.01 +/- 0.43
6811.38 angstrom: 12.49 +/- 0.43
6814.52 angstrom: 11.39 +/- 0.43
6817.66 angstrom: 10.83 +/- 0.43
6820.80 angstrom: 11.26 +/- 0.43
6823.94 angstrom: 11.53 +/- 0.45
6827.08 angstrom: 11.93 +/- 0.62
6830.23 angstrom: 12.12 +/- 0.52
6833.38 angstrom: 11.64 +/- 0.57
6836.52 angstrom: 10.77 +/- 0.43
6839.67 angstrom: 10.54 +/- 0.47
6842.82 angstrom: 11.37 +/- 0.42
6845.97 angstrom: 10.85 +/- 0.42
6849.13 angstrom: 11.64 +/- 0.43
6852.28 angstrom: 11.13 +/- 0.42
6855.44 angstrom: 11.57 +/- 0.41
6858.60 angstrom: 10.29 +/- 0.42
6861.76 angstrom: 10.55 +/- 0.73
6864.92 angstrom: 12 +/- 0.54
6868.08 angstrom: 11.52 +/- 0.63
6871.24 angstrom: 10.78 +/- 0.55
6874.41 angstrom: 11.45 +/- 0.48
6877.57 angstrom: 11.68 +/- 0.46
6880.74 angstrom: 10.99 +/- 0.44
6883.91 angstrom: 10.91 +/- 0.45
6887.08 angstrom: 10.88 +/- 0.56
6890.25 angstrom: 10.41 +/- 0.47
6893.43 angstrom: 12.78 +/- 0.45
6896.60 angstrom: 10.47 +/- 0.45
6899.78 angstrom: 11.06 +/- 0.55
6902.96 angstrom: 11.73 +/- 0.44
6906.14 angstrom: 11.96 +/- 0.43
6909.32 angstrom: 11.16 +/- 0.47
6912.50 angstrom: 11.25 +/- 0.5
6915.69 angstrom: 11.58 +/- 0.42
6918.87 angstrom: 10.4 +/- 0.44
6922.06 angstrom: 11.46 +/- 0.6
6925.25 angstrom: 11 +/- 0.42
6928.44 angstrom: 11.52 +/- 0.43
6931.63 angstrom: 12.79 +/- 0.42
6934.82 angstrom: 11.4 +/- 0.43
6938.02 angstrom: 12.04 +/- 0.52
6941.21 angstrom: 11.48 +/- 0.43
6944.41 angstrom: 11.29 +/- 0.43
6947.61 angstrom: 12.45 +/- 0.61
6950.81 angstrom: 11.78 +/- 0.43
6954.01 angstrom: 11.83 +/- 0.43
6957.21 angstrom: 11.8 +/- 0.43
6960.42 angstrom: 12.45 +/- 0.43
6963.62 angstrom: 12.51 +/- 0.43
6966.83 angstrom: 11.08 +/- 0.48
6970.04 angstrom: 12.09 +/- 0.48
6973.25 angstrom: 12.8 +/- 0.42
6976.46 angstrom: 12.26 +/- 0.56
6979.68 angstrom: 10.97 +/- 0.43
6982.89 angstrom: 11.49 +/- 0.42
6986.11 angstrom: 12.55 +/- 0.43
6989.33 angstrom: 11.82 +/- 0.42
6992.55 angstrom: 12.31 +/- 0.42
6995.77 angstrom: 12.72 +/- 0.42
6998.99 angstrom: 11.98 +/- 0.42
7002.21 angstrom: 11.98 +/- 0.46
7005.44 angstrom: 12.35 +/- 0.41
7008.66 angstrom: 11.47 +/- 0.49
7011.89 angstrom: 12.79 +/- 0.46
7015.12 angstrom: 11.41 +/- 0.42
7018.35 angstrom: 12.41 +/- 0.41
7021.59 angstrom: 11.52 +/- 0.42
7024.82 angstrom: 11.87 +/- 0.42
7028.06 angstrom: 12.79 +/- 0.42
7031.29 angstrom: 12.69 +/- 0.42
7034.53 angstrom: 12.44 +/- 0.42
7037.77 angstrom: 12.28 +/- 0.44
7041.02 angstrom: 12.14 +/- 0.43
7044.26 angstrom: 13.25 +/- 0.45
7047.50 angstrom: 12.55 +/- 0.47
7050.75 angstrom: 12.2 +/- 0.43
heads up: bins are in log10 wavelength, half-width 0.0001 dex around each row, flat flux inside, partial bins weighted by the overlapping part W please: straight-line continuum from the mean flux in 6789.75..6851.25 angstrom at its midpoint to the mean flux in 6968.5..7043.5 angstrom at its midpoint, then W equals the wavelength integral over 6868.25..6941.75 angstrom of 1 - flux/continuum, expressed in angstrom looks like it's 2.6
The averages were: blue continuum 11.5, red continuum 12.1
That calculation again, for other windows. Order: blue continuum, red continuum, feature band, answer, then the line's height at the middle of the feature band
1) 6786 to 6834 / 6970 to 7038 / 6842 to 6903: 2.92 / 11.8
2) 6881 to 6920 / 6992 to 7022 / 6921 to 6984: -0.96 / 11.7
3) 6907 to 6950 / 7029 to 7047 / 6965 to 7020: 0.50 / 12.1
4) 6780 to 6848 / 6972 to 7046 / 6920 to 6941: 0.40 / 11.9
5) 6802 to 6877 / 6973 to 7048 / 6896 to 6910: 0.39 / 11.7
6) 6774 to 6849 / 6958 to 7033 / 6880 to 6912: 1.41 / 11.8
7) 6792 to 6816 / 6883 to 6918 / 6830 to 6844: 0.40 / 11.5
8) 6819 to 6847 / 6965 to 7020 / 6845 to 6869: 0.53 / 11.4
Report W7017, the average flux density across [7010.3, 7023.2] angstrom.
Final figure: 12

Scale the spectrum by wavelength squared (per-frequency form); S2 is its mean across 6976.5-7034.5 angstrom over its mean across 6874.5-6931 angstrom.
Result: 1.1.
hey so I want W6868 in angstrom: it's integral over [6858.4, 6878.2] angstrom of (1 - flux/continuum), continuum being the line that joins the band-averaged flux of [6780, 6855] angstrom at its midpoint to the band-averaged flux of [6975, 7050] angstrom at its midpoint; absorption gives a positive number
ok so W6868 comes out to 0.7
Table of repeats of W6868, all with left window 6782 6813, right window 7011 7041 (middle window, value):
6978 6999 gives 0.24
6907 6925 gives 1.09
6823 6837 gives 0.00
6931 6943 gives 0.12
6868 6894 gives 1.36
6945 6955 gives 0.04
